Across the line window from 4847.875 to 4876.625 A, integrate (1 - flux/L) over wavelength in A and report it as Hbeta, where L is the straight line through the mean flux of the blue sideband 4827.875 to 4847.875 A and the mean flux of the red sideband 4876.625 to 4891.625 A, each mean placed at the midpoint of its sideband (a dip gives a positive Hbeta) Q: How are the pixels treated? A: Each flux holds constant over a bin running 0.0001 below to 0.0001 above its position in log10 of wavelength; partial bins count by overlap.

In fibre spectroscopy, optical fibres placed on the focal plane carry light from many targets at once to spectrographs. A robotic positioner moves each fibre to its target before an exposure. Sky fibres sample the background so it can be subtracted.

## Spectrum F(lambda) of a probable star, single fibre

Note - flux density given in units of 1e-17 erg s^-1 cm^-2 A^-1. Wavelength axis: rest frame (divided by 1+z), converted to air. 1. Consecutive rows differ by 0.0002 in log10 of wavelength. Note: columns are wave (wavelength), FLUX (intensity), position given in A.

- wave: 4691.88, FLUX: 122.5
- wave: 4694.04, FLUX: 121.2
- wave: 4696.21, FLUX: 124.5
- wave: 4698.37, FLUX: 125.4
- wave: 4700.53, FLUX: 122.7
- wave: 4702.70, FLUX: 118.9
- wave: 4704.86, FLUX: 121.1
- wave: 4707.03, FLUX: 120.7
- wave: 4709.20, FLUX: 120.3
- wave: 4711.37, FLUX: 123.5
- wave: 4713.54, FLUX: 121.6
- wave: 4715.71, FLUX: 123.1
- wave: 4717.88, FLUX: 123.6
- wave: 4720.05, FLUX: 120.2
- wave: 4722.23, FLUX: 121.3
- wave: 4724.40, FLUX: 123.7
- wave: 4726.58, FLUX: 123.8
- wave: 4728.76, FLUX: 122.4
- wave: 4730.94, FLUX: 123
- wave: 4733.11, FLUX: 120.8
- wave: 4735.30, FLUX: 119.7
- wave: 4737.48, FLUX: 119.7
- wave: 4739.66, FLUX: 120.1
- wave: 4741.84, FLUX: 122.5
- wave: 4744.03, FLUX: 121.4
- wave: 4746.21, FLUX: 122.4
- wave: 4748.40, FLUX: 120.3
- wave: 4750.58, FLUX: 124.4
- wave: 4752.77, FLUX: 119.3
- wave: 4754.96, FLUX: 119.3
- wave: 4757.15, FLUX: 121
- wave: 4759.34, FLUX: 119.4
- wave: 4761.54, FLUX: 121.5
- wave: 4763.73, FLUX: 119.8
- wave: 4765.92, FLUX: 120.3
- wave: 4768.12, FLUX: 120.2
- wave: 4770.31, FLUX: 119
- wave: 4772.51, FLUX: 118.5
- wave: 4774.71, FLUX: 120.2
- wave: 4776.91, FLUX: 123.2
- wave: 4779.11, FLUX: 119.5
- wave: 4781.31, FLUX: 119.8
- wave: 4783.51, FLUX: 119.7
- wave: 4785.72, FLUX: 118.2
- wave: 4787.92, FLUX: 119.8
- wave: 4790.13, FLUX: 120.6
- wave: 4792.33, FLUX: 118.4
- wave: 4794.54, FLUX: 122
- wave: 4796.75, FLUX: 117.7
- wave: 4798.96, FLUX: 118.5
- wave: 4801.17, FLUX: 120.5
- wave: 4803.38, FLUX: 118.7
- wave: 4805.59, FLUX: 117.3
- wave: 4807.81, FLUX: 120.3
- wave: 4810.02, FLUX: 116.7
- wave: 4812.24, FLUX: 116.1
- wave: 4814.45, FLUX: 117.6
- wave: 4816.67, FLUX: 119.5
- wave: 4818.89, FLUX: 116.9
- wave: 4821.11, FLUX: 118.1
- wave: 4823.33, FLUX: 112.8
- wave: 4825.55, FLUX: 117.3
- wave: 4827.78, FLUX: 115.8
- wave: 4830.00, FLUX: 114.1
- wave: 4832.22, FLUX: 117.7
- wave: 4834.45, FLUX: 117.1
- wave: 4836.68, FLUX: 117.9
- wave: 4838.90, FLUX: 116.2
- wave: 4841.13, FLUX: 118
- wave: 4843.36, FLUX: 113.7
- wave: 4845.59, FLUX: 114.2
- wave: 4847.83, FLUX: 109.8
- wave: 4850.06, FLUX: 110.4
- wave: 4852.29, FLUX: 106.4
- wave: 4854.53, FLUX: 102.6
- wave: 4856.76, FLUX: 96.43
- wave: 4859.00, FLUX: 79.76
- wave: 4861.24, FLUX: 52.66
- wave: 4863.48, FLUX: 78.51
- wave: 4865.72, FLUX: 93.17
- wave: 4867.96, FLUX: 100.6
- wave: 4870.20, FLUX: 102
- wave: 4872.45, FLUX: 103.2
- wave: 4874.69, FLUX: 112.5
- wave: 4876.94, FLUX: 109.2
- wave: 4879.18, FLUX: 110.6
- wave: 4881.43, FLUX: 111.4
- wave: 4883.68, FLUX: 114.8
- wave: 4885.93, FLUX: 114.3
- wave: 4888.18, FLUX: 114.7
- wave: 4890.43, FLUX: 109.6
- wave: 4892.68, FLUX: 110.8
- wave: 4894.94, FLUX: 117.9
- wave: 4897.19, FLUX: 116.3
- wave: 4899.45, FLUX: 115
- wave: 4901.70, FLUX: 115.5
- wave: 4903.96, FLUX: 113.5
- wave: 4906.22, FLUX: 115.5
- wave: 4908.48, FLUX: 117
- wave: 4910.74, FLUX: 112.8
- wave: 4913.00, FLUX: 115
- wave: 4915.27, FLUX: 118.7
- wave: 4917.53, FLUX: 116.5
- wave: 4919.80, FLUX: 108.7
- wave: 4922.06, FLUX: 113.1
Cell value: 4.6 A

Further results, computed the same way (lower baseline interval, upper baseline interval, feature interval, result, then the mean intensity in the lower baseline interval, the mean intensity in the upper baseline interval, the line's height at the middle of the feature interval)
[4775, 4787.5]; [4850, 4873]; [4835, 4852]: -2.69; 120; 92.2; 98.5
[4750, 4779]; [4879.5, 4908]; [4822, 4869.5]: 4.68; 120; 114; 116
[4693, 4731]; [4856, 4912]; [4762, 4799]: -1.34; 122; 106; 116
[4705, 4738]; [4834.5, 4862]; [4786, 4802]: -1.11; 122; 104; 112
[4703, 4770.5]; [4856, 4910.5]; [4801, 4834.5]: -1.39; 121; 105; 113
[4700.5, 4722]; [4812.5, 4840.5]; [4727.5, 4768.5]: -0.33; 121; 117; 120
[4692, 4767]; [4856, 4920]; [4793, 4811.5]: -0.66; 122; 107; 115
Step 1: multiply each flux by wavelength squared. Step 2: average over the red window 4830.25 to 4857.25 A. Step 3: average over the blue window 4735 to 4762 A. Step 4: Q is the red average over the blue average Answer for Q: 0.97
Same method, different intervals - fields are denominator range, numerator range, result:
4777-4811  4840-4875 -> 0.85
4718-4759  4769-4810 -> 1.01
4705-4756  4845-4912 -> 0.93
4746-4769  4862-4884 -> 0.89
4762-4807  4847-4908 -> 0.91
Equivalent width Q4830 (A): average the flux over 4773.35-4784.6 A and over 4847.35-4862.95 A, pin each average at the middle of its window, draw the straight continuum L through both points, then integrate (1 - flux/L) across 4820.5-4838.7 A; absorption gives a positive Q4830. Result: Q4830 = -2.5 A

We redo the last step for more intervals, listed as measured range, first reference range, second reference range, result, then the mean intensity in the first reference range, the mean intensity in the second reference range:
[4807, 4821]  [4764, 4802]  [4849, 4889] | -0.6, 120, 101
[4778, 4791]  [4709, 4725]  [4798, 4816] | 0.0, 122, 118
